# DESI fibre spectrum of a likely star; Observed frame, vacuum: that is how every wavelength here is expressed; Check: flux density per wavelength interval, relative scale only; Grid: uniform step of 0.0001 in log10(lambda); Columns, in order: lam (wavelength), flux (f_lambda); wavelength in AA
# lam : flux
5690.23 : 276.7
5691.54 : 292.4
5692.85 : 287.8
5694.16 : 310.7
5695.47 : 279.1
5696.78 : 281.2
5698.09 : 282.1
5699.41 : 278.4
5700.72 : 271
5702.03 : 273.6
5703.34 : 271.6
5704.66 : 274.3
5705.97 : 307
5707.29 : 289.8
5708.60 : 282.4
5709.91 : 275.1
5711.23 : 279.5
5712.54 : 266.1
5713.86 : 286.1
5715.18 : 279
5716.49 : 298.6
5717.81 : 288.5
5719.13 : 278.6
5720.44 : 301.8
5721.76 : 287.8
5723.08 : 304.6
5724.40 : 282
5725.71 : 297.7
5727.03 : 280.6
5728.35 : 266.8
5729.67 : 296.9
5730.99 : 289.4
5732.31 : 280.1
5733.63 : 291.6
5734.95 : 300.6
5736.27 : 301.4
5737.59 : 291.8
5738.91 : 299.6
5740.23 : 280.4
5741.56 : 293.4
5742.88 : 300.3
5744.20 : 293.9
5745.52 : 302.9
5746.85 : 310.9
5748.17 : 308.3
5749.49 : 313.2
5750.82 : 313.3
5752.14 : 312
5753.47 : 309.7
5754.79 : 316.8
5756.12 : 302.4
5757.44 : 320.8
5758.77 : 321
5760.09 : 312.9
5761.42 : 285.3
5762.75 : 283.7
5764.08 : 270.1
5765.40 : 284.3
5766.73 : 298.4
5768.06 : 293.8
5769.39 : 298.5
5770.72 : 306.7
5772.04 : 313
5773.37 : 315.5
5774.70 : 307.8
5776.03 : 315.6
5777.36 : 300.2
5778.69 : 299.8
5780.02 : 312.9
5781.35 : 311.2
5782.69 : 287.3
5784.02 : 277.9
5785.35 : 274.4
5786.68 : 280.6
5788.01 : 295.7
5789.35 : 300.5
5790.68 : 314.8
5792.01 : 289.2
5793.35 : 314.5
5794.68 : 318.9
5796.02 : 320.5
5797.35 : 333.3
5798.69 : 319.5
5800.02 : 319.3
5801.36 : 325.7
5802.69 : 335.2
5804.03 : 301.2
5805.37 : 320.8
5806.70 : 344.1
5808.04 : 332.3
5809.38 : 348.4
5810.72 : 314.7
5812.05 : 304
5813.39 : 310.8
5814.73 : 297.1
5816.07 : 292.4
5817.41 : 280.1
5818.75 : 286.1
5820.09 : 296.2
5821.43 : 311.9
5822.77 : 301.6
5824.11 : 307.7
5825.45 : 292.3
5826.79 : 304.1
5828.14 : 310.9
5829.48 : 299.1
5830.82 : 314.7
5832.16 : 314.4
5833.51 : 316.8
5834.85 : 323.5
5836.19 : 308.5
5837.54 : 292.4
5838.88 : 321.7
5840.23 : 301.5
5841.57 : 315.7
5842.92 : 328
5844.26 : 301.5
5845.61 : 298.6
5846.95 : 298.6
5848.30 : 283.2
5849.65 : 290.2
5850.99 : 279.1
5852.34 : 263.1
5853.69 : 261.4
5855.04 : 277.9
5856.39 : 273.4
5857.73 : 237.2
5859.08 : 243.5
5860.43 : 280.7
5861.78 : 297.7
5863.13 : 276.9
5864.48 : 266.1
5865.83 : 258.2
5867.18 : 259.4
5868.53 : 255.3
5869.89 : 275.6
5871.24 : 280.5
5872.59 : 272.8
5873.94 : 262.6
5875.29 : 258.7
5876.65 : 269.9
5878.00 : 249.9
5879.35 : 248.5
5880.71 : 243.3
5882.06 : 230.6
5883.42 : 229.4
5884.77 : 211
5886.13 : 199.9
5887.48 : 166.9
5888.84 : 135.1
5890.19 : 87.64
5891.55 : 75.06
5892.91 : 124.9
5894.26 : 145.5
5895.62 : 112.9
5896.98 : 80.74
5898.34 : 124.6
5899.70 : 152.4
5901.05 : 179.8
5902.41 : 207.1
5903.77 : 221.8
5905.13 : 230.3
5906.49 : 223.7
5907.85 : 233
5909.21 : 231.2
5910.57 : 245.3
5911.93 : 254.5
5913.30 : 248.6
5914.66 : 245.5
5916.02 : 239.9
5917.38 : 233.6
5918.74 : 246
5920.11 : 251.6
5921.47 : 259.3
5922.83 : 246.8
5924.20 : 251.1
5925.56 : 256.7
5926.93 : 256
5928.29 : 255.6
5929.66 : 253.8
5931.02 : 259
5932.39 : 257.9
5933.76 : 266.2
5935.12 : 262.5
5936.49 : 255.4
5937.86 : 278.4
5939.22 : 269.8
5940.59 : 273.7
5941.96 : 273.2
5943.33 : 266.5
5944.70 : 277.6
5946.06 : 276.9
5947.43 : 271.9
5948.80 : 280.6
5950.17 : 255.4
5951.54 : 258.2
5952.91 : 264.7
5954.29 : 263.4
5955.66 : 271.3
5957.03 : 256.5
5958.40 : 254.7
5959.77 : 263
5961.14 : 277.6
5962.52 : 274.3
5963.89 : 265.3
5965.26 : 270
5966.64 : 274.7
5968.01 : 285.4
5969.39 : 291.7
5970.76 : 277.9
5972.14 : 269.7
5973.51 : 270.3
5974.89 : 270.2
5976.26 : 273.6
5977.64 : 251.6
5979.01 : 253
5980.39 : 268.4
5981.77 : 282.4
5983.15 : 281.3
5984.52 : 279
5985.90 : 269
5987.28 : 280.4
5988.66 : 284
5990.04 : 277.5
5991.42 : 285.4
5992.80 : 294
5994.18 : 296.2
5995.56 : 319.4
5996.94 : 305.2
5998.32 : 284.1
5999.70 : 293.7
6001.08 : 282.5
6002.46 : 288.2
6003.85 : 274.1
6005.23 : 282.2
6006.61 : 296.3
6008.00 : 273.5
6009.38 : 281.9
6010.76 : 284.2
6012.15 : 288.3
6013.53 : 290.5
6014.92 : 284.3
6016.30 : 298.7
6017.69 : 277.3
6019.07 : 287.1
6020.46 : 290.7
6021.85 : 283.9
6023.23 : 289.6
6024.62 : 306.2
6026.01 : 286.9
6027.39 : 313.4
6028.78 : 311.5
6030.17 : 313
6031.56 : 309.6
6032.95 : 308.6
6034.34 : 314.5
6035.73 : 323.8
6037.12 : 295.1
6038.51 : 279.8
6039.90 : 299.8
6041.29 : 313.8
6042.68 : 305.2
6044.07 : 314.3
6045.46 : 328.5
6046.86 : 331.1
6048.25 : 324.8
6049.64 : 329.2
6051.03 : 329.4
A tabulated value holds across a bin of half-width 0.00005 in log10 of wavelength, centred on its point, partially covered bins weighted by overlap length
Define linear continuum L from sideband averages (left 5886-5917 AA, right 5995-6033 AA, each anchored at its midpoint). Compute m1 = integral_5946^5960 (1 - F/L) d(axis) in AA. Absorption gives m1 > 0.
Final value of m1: -2.0 AA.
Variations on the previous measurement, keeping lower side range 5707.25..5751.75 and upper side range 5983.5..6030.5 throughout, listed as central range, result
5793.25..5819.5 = -2.2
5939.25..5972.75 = 2.2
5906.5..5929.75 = 3.5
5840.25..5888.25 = 4.4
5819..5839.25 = -1.1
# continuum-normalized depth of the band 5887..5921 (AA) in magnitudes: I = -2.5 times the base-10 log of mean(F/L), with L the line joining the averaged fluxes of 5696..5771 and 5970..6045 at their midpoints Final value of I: 0.47 mag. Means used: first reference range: 292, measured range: 189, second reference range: 289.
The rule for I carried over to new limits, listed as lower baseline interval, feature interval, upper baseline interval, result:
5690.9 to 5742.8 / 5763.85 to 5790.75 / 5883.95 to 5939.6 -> -0.13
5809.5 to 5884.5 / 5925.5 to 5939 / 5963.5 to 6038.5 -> 0.10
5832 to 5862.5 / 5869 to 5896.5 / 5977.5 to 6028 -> 0.39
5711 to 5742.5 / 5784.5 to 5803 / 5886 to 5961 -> -0.16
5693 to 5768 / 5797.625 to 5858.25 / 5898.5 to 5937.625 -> -0.15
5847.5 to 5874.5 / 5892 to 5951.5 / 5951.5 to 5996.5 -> 0.17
